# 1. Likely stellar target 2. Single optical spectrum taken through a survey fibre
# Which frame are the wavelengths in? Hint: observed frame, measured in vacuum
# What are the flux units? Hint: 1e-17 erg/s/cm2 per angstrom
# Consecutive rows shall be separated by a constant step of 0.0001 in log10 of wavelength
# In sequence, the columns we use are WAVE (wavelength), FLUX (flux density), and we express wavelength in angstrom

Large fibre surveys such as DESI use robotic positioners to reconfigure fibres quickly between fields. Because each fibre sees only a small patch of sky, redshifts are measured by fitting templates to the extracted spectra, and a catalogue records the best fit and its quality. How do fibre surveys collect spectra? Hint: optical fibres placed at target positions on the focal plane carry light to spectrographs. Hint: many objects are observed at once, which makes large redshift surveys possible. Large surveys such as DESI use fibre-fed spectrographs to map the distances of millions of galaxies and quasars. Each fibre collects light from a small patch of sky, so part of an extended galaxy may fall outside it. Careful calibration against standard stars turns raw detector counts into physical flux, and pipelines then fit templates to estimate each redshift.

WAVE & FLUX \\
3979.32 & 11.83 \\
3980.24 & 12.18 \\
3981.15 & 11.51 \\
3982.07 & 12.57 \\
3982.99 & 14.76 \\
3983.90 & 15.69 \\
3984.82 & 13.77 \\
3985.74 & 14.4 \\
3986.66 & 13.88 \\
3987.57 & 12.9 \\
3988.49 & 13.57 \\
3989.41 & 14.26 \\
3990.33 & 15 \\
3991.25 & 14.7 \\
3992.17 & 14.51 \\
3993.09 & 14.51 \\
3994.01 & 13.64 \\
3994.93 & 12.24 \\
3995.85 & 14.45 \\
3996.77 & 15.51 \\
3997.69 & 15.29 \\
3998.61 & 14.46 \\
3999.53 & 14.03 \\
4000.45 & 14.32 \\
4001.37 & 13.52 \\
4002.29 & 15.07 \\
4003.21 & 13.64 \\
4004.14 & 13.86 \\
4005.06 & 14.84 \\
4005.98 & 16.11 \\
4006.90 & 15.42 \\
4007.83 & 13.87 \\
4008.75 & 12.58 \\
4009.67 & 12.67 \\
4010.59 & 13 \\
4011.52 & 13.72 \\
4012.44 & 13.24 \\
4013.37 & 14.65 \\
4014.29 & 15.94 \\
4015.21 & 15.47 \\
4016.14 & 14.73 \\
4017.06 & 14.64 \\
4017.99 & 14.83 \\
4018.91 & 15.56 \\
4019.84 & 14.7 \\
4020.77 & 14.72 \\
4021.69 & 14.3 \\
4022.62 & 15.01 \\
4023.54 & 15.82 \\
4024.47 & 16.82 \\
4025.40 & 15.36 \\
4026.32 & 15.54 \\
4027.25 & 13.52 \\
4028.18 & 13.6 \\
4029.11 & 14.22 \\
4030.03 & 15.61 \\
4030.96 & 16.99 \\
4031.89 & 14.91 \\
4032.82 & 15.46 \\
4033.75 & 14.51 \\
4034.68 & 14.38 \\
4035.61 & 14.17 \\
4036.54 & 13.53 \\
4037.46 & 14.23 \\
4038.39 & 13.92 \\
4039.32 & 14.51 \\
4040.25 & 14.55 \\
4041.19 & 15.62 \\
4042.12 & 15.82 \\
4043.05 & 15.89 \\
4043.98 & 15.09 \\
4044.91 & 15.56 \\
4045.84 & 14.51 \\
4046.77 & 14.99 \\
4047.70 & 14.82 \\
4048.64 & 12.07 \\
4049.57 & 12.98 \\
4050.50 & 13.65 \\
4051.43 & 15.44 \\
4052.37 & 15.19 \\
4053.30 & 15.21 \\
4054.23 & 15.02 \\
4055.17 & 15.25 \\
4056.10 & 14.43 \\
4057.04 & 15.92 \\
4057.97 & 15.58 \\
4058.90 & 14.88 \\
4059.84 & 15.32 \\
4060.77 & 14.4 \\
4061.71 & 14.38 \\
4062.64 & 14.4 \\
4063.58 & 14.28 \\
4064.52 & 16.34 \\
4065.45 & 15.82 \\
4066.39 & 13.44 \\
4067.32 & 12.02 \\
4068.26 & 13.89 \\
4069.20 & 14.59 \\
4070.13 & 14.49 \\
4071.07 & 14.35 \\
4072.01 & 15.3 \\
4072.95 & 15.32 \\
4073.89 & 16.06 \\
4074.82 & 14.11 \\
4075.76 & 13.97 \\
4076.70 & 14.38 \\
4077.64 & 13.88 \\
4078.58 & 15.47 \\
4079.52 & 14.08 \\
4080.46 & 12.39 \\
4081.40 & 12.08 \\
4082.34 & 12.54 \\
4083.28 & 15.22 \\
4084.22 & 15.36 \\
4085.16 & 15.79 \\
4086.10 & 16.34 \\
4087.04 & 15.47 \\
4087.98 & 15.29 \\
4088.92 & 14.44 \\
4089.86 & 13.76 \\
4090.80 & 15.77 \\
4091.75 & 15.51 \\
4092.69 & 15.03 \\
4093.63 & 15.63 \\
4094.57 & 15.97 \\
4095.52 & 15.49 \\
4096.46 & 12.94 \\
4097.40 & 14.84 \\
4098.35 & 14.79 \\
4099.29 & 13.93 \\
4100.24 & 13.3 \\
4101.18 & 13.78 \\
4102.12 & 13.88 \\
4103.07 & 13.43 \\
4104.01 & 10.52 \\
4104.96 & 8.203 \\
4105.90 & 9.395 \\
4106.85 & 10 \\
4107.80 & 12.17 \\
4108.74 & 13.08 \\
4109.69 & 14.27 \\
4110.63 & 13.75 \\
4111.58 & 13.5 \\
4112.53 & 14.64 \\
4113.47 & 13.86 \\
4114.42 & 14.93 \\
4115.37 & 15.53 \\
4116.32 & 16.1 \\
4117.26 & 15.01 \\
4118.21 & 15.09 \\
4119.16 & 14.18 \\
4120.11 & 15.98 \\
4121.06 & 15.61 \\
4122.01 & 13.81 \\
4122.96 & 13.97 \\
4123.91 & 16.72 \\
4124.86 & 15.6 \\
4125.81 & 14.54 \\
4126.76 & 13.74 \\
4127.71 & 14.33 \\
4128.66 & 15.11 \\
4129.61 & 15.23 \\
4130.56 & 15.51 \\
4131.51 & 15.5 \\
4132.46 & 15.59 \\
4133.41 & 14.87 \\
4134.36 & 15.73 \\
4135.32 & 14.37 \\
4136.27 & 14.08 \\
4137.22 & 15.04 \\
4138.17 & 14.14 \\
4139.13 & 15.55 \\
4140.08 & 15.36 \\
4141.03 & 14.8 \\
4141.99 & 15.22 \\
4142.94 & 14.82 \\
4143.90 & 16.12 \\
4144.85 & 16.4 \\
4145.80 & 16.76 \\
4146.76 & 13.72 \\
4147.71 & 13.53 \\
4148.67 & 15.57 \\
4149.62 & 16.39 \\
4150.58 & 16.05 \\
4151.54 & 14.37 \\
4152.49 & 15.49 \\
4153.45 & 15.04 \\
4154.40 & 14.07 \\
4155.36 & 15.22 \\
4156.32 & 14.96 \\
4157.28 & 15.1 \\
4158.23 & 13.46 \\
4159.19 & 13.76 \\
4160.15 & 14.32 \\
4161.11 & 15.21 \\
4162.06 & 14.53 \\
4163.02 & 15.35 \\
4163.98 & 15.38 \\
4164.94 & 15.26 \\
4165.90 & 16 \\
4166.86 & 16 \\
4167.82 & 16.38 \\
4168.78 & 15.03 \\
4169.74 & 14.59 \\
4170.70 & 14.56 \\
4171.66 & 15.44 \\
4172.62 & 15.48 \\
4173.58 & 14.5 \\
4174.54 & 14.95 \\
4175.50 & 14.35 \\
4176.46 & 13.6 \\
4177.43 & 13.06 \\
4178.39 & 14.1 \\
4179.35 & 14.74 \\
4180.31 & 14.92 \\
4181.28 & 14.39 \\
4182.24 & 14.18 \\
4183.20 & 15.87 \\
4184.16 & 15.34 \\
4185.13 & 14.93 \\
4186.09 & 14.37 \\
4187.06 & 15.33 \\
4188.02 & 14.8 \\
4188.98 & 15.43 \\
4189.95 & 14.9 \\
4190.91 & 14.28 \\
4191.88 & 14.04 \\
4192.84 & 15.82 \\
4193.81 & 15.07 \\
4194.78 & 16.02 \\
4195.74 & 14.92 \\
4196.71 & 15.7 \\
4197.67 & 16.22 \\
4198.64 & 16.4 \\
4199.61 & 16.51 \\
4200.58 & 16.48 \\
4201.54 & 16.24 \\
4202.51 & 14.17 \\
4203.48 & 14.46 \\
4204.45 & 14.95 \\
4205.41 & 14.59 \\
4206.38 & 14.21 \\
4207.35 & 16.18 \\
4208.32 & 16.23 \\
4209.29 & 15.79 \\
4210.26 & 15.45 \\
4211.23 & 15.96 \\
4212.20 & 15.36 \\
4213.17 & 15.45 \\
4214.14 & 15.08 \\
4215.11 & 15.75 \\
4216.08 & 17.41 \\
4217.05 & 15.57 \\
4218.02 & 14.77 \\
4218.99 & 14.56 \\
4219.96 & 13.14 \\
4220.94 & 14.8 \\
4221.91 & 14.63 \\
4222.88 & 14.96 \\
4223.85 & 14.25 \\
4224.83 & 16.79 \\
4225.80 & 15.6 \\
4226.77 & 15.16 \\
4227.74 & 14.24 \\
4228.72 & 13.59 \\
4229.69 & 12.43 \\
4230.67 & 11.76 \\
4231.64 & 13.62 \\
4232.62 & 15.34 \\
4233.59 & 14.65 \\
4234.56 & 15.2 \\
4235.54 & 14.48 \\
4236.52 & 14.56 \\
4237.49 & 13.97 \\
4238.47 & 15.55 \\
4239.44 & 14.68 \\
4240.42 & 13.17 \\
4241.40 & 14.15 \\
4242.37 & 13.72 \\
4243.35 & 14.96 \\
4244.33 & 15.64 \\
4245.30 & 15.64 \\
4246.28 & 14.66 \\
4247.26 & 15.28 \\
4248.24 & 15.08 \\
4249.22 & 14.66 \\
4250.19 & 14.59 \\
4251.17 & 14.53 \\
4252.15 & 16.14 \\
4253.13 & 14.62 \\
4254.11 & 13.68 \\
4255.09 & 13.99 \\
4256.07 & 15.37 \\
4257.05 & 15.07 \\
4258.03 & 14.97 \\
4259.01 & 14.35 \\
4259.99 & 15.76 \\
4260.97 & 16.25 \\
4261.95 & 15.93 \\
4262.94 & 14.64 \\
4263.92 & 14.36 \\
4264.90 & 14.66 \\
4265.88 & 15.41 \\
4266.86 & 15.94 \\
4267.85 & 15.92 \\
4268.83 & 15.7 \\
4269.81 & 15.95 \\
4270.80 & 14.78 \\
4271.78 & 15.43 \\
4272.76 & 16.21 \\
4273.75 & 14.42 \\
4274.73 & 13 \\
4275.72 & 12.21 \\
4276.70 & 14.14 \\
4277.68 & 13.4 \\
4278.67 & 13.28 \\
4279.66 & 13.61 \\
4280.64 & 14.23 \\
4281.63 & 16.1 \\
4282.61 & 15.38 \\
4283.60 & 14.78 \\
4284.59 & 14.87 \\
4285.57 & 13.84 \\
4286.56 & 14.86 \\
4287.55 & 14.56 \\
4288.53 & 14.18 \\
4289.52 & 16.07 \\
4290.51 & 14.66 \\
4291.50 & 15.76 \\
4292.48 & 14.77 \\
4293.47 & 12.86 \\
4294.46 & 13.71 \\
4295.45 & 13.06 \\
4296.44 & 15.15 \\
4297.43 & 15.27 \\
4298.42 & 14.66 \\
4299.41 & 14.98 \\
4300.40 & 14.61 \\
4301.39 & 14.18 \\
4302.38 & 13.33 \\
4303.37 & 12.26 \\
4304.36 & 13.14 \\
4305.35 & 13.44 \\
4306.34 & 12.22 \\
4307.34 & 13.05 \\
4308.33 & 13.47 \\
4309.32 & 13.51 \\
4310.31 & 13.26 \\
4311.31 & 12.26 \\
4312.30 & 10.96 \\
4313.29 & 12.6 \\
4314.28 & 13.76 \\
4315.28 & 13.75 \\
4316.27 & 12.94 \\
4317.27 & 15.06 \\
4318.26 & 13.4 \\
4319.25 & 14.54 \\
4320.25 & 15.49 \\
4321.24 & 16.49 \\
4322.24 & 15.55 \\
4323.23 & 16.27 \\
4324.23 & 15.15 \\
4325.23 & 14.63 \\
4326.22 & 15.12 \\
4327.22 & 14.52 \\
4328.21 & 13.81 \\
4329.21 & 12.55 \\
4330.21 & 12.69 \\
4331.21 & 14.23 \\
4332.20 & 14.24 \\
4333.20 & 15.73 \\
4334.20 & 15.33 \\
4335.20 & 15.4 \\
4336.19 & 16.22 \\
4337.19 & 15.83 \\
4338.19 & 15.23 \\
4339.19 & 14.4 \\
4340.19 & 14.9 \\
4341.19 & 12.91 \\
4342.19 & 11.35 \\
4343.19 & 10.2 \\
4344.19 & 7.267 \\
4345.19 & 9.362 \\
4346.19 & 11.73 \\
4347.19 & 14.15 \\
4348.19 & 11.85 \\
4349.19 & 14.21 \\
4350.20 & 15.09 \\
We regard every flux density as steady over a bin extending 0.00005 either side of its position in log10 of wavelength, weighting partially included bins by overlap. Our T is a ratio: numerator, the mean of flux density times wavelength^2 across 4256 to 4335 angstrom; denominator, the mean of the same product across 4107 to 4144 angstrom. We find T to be 1.1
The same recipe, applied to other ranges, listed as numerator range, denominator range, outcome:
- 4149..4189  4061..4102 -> 1.07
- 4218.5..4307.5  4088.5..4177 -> 1.06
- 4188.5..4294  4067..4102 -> 1.11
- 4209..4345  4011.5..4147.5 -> 1.09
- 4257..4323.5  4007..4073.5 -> 1.10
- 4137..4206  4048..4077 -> 1.09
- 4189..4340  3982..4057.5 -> 1.13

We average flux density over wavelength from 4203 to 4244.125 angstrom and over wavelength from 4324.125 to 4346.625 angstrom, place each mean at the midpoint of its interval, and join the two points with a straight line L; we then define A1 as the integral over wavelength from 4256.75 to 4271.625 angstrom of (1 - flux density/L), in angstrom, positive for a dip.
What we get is -1.0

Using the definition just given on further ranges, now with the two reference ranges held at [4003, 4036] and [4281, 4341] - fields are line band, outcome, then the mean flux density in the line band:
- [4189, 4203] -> -1.0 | 15.5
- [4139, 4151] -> -0.7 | 15.4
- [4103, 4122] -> 1.4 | 13.5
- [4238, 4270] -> -1.4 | 15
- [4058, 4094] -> -0.1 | 14.6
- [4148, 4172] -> -1.0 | 15.1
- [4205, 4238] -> -1.0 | 14.9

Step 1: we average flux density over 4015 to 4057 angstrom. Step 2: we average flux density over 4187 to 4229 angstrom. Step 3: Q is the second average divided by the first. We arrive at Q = 1.03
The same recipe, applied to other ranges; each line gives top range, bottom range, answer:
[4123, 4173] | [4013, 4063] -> 1.02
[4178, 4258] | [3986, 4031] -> 1.03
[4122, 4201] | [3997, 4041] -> 1.03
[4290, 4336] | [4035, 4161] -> 0.97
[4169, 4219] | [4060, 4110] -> 1.08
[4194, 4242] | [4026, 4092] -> 1.02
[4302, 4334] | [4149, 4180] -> 0.93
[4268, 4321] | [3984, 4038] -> 0.97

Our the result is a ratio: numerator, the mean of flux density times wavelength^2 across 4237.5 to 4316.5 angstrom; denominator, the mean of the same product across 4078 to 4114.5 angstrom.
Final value 1.1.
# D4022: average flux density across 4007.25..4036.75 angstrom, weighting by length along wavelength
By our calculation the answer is 14.6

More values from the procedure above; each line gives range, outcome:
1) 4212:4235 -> 14.7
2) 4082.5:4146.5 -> 14.5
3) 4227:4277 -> 14.7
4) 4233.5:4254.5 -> 14.7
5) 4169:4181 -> 14.5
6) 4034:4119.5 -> 14.3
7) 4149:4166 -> 15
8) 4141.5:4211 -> 15.1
